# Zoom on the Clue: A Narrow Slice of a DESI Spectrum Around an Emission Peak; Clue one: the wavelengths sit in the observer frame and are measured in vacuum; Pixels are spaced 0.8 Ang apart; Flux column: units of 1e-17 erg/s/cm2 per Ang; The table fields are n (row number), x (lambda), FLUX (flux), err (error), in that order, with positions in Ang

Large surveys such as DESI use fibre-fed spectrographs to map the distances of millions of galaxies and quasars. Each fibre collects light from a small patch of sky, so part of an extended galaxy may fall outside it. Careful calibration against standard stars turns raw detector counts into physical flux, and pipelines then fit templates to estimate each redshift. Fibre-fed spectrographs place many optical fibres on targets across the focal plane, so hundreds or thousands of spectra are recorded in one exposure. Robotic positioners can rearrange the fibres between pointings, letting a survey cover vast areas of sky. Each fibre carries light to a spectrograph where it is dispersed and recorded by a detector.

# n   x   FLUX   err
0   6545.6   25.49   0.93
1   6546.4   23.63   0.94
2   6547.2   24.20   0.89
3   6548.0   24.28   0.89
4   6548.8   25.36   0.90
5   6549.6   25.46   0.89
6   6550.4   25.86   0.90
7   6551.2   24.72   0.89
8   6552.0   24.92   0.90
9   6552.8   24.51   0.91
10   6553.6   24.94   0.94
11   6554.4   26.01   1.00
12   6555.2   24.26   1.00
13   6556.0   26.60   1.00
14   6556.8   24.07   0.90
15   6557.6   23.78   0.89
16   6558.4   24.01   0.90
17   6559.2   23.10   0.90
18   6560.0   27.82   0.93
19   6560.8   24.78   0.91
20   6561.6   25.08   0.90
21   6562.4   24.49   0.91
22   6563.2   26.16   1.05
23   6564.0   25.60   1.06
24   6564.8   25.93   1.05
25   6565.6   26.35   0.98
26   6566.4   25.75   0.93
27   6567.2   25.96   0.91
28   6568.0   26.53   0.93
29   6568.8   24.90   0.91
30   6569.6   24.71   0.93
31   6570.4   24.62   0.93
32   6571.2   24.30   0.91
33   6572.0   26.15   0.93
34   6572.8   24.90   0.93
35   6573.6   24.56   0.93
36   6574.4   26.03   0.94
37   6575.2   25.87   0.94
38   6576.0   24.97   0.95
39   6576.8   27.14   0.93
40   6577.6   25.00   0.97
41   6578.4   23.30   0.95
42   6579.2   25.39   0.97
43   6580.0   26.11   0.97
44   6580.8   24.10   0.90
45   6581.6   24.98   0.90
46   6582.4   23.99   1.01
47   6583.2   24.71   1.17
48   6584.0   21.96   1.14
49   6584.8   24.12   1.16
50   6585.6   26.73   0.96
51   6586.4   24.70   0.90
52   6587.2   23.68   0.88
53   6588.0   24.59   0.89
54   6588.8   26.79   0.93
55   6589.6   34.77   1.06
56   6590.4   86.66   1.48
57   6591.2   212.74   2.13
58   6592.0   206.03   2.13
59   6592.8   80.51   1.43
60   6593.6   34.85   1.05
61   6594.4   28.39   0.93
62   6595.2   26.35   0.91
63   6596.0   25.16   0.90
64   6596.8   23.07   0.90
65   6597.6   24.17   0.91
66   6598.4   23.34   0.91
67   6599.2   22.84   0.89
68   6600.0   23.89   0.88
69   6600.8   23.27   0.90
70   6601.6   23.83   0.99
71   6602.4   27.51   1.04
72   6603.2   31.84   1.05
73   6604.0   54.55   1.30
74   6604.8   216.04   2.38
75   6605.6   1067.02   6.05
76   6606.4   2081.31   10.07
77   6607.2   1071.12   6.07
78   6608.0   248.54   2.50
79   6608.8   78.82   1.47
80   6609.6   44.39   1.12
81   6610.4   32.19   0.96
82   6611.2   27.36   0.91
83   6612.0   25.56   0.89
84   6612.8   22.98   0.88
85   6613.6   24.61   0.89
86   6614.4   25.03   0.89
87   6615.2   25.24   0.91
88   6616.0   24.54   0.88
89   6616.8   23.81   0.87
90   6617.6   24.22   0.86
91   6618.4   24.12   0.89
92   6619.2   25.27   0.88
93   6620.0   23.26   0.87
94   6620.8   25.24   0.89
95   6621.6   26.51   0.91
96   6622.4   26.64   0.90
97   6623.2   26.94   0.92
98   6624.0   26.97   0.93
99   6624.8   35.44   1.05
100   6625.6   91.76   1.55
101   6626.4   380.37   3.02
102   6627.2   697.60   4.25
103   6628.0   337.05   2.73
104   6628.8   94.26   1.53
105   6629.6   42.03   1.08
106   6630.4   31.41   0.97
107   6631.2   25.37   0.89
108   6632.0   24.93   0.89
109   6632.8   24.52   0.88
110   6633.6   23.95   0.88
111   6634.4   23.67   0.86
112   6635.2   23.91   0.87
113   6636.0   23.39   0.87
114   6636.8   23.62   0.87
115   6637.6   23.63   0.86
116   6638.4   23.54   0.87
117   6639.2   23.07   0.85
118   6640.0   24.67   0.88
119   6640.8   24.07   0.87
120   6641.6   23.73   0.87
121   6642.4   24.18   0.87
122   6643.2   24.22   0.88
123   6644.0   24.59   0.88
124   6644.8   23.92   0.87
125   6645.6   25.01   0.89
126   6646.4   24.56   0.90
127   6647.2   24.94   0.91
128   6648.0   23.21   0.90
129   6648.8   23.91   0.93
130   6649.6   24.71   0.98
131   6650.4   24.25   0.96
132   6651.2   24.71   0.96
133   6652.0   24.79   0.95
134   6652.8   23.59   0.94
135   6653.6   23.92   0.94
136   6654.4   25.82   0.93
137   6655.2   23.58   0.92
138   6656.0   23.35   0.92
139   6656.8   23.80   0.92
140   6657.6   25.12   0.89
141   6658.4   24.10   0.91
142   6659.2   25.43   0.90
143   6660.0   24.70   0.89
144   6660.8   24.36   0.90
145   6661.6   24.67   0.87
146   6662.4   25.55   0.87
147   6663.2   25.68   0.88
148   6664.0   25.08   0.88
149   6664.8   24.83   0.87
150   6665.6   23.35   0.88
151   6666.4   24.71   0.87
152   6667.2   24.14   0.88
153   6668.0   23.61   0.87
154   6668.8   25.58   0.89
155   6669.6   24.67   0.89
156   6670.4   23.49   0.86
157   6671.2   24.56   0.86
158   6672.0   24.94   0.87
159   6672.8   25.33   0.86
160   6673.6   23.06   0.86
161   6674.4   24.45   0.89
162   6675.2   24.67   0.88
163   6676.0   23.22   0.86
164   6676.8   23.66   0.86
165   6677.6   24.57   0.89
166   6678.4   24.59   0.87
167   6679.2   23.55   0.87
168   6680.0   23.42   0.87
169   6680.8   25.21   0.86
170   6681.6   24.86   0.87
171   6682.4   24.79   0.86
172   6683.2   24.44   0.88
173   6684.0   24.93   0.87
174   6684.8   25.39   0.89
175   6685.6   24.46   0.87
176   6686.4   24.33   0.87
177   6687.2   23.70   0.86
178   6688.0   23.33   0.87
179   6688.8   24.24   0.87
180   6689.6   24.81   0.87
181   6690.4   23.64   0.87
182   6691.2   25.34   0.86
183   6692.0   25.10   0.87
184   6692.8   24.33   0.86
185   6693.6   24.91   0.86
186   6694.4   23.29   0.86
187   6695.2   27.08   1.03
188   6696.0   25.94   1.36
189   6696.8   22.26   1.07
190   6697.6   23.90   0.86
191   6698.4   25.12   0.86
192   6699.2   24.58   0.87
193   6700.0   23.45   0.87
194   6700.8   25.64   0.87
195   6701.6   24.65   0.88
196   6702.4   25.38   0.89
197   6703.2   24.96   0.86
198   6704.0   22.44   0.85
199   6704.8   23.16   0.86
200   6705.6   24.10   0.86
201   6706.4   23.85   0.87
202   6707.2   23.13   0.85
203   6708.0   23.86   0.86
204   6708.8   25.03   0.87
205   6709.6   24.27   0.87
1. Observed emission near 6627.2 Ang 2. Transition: [N II] 6583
